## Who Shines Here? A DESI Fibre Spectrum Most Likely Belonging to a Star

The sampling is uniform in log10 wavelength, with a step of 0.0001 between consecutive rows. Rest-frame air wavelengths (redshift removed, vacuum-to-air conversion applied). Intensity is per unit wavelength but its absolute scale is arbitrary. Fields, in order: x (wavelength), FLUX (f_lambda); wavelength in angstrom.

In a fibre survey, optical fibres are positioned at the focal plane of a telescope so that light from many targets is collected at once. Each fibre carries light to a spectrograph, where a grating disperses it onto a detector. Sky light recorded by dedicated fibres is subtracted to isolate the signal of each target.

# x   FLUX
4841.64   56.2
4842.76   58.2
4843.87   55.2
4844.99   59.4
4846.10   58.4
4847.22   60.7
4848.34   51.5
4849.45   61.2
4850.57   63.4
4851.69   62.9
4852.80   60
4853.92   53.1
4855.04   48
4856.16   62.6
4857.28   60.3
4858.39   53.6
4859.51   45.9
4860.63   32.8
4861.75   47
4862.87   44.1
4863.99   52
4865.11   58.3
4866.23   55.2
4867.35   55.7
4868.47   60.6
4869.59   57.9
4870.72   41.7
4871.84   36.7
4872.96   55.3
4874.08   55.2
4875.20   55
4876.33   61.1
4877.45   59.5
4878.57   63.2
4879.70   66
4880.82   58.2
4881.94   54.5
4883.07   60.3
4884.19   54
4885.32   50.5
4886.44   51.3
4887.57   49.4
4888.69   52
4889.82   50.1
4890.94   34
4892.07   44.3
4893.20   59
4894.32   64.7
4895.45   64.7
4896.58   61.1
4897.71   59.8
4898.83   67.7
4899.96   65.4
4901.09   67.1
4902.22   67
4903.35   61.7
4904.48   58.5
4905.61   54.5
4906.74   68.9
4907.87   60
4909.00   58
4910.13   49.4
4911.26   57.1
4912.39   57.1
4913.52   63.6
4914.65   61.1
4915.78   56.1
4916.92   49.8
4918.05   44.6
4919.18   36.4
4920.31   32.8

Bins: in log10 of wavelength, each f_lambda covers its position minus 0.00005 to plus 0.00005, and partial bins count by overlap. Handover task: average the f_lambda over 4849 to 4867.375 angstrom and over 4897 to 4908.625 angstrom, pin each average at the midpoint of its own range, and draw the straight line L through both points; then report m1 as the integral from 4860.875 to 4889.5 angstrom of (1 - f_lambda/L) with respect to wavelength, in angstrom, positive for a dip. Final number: 1.7 angstrom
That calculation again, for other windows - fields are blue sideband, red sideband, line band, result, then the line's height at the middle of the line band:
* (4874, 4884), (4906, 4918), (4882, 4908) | 0.4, 58.4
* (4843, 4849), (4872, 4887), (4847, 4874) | 1.8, 57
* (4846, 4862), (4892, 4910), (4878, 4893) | 1.6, 59.3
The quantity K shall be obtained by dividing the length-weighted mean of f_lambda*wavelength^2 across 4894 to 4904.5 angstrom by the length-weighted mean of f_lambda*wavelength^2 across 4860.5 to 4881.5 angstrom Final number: 1.2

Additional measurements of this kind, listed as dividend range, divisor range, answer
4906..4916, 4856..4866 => 1.20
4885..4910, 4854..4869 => 1.12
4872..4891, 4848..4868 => 1.03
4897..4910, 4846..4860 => 1.11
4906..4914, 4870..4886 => 1.09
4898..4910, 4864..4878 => 1.16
